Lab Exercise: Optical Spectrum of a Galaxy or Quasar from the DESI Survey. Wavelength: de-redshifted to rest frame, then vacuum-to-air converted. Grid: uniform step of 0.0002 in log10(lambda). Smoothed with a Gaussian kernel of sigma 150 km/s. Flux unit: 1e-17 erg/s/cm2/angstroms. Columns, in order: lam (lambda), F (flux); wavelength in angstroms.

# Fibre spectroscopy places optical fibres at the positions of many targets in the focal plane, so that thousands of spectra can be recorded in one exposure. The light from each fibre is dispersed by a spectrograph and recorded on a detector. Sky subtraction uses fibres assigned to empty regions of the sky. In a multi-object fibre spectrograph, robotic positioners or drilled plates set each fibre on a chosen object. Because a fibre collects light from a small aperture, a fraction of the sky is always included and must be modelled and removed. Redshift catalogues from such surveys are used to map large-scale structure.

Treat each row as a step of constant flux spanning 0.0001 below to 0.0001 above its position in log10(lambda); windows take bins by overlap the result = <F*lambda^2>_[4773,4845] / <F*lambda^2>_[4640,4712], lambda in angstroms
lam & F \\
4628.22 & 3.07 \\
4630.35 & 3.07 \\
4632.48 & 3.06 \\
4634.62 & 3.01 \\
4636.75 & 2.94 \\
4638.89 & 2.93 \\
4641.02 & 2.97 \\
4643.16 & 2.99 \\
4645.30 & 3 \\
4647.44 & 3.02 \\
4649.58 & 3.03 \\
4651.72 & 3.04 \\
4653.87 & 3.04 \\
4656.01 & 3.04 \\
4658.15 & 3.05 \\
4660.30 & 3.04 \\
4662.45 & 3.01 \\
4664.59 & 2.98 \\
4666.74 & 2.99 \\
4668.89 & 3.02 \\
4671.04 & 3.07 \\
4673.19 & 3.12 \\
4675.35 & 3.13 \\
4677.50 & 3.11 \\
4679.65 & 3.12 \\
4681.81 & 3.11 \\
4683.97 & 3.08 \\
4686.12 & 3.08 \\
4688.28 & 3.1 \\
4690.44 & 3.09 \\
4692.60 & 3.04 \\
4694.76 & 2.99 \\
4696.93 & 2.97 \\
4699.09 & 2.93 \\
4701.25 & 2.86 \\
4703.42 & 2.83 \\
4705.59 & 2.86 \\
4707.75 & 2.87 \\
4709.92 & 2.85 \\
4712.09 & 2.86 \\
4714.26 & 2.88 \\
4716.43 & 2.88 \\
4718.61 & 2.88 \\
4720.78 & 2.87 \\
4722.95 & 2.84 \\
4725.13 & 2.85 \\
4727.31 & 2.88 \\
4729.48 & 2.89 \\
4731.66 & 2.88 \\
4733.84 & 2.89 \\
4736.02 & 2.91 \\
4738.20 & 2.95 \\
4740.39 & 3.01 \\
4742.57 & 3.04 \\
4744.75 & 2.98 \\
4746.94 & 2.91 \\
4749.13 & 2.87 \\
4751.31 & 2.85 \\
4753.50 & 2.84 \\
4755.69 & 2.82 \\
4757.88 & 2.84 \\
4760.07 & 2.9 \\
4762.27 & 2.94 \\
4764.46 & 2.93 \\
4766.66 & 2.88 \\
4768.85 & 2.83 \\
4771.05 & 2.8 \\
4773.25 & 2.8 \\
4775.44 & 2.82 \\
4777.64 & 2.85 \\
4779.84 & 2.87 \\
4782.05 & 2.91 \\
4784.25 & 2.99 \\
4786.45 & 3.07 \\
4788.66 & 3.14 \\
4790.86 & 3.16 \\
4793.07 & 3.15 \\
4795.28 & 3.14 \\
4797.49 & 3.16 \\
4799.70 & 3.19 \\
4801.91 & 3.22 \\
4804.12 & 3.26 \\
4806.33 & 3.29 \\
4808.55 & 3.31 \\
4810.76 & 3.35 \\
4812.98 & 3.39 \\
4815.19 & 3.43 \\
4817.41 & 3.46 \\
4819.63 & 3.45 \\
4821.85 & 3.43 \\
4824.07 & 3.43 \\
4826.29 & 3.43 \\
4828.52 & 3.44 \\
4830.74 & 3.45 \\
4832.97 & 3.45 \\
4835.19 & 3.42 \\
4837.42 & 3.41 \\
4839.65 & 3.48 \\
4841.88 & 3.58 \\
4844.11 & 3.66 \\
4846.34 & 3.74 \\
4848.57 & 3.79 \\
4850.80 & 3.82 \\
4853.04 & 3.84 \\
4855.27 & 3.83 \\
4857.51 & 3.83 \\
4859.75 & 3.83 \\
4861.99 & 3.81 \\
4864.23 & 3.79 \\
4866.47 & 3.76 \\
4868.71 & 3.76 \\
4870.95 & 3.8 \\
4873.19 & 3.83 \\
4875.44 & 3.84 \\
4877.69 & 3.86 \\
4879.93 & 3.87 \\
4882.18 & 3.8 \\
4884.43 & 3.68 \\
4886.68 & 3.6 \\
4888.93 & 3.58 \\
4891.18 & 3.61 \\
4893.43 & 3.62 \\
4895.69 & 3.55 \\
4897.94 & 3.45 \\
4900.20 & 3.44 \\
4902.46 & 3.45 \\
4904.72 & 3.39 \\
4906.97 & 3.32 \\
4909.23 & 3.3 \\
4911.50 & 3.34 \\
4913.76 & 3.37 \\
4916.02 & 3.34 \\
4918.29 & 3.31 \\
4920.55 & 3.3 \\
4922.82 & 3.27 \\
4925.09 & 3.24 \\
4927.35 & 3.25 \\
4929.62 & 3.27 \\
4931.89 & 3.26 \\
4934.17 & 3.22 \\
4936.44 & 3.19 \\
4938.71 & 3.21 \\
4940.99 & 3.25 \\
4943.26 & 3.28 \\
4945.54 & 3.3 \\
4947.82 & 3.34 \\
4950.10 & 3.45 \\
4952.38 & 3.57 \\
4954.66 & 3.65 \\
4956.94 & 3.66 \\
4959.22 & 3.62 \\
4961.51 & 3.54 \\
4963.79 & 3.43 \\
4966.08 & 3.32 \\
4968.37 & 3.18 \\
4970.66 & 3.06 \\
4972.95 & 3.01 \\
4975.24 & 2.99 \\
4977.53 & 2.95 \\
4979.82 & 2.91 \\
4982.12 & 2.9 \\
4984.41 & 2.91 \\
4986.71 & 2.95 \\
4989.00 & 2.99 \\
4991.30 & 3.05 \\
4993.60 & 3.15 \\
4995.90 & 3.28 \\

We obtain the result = 1.15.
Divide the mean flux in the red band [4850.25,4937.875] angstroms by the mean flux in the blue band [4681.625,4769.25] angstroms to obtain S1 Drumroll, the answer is 1.22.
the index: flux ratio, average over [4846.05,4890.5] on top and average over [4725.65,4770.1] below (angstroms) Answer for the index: 1.3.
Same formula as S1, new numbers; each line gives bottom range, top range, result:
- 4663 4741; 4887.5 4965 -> 1.15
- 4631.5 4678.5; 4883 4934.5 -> 1.12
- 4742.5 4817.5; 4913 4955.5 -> 1.09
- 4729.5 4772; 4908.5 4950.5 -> 1.13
